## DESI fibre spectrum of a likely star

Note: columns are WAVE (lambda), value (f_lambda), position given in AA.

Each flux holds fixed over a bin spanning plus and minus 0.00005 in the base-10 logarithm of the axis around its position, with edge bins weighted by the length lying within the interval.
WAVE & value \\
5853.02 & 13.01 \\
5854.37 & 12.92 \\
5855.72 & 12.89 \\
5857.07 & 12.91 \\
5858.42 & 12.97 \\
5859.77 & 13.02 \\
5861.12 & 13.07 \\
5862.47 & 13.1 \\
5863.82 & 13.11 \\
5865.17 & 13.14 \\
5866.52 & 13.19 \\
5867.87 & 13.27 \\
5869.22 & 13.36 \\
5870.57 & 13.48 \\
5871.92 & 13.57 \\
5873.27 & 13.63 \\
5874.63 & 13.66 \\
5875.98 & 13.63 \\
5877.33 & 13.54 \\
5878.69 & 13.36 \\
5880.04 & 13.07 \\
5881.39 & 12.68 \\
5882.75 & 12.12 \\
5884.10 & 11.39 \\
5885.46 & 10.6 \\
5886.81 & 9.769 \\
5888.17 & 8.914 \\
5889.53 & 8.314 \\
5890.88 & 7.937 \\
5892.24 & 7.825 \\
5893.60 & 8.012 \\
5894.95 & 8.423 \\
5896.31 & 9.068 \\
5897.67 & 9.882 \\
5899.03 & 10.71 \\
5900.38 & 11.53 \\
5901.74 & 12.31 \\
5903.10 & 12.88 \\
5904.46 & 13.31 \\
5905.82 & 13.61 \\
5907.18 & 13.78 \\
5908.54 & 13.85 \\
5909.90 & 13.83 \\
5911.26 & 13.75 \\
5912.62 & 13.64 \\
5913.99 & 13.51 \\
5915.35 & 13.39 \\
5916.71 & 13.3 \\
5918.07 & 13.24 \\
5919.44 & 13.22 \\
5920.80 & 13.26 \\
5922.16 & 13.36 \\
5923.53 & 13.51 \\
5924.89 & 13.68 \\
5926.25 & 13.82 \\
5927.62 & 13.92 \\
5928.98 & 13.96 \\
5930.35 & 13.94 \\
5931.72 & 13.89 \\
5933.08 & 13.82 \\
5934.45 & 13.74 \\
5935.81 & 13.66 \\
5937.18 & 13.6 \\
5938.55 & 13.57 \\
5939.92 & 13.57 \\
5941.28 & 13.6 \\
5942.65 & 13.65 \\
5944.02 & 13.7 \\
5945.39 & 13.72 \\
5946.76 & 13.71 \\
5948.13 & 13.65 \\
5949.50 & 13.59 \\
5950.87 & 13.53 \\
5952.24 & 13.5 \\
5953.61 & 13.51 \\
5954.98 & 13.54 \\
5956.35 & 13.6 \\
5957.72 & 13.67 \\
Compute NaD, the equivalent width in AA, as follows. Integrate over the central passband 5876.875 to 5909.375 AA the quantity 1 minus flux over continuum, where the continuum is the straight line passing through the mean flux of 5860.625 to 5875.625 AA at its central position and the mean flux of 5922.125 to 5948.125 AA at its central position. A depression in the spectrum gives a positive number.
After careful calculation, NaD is 5.70 AA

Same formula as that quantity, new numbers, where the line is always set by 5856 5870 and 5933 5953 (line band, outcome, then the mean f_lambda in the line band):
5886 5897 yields 3.9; 8.56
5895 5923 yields 1.5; 12.7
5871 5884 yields 0.0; 13.2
